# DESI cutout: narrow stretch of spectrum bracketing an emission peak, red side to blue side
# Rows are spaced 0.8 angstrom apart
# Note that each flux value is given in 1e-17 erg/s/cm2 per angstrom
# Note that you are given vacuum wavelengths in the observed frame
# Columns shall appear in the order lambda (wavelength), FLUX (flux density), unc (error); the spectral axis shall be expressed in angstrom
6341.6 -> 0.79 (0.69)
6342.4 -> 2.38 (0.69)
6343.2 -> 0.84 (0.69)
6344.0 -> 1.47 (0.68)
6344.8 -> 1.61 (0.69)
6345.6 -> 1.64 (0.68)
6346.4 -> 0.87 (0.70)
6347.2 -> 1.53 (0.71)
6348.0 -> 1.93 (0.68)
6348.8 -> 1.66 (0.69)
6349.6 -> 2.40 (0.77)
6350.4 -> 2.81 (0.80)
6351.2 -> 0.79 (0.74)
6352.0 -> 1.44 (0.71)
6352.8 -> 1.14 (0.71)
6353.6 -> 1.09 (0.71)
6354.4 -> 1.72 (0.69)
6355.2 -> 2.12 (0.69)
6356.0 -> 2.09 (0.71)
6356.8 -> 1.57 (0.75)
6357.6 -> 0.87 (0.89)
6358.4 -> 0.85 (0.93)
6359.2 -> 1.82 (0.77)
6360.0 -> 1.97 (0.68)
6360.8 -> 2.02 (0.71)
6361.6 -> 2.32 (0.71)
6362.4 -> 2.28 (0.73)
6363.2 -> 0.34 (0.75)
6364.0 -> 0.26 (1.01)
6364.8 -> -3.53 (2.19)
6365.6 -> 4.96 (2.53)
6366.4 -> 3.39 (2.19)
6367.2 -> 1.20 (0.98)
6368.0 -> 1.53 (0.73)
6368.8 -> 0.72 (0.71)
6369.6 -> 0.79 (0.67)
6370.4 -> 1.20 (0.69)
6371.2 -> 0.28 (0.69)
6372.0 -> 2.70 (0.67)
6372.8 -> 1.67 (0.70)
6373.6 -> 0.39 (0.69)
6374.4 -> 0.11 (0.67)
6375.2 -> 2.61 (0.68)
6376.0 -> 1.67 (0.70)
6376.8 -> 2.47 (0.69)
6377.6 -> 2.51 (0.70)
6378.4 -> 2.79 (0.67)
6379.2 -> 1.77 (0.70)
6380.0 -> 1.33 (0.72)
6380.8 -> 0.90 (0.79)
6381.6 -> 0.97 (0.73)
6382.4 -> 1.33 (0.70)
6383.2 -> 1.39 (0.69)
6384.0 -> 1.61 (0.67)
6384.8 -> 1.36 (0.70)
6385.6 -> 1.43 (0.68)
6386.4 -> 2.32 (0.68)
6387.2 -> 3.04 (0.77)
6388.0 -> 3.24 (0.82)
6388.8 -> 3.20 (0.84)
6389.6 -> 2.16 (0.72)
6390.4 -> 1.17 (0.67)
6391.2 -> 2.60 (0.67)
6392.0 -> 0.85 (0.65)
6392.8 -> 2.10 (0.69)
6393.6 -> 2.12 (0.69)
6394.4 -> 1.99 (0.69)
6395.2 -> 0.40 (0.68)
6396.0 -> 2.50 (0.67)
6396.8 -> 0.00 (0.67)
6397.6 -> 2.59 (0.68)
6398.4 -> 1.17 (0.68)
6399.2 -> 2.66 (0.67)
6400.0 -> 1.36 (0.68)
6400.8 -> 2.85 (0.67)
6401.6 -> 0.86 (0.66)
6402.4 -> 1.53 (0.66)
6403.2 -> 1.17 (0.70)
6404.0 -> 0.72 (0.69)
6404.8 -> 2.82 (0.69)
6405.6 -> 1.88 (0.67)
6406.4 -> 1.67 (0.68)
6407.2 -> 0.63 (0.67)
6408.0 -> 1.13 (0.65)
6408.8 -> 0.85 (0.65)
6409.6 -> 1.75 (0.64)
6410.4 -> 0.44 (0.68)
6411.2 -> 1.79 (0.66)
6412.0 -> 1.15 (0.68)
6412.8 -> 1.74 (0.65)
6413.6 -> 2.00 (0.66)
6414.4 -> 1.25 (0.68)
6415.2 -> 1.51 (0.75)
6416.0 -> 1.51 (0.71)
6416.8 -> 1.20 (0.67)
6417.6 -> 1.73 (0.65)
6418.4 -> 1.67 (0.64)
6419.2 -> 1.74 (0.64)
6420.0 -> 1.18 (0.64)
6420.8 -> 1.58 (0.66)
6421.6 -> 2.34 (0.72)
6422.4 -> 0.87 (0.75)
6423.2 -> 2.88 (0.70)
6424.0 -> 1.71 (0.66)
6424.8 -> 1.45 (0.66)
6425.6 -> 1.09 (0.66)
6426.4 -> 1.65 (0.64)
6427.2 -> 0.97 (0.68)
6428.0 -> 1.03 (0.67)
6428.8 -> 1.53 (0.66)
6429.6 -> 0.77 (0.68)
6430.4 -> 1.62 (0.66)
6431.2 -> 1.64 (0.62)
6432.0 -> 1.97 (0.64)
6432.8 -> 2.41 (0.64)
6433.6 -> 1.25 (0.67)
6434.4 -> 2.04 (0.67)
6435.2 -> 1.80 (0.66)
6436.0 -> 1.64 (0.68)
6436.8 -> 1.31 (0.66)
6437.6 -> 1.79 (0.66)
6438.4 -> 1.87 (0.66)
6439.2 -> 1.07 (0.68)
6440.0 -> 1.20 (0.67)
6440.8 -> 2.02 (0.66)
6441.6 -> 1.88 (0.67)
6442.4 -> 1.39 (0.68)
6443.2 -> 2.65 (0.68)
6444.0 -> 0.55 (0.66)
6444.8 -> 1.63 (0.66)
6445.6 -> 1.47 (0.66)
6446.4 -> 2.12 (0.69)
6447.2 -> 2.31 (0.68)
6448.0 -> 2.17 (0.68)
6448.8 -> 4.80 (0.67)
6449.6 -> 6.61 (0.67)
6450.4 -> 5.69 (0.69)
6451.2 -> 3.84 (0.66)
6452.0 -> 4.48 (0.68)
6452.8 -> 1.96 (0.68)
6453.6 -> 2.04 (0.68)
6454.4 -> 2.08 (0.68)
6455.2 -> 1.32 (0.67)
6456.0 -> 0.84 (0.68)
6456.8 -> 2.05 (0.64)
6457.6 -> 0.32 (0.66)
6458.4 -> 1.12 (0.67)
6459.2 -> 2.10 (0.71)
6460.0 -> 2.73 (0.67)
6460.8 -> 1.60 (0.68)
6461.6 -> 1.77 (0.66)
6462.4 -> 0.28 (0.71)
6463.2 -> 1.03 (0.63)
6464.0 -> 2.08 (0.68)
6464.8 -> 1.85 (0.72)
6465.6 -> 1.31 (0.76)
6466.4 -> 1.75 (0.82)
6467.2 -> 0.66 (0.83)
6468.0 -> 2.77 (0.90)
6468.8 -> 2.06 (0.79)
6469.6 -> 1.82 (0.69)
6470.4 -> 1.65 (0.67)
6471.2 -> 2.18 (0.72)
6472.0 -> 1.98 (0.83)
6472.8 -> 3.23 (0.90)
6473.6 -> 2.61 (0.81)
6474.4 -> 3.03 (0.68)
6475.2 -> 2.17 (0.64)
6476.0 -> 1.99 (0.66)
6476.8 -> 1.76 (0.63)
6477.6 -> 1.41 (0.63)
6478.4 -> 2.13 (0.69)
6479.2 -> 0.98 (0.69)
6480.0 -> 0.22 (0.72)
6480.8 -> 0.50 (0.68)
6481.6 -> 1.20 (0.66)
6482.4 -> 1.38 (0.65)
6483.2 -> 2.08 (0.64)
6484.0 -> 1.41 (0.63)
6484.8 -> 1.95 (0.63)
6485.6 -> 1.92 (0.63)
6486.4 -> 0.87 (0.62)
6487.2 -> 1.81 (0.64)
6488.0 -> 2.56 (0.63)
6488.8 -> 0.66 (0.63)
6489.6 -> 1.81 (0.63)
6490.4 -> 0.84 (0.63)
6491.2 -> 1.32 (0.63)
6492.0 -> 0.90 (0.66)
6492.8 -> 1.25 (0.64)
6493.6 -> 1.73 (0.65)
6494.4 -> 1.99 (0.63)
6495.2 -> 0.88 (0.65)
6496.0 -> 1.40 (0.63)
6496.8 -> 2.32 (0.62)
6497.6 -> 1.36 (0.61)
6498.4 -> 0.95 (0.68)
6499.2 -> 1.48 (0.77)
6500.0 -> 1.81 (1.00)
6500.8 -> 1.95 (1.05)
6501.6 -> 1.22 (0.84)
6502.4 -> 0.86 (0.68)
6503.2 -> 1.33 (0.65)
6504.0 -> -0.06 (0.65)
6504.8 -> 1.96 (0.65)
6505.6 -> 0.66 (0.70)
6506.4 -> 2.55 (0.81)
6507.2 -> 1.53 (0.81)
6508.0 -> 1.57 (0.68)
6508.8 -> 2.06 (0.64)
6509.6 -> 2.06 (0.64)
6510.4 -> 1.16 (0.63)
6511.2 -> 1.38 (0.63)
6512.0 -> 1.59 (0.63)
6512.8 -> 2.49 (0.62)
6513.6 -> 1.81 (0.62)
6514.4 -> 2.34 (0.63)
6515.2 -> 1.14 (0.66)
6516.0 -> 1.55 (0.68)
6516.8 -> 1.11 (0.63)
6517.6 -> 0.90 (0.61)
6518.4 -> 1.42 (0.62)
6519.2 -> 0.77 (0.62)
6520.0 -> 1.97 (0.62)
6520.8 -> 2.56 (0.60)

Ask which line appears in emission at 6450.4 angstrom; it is [O III] 5007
